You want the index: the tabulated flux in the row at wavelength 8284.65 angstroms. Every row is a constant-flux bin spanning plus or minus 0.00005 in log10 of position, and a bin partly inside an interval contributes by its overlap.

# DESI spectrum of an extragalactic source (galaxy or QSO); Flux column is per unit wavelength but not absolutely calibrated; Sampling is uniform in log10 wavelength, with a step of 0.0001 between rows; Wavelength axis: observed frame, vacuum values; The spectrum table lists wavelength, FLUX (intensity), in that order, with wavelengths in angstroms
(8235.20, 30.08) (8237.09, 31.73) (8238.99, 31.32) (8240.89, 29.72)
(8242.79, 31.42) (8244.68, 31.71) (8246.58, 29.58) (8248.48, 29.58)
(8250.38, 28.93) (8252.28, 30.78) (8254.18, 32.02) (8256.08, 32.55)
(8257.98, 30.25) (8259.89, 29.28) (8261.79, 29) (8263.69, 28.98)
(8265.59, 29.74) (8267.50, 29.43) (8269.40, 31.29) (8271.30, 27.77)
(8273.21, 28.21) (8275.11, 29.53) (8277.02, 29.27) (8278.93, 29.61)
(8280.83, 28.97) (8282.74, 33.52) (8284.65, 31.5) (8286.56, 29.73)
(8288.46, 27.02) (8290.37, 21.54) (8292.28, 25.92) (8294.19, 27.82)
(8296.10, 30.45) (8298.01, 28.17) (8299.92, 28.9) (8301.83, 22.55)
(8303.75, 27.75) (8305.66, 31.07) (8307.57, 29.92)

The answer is 31.5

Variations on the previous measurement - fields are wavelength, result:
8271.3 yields 27.77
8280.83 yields 28.97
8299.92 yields 28.9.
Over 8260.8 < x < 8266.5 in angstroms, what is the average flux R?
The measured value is 29.3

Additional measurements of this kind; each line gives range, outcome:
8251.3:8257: 31.8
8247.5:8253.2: 29.7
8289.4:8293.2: 23.7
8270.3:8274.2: 28.1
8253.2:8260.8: 31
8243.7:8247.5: 30.7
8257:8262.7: 29.5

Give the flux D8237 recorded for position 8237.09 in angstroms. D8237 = 31.73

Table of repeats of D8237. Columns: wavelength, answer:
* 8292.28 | 25.92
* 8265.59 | 29.74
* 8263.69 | 28.98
